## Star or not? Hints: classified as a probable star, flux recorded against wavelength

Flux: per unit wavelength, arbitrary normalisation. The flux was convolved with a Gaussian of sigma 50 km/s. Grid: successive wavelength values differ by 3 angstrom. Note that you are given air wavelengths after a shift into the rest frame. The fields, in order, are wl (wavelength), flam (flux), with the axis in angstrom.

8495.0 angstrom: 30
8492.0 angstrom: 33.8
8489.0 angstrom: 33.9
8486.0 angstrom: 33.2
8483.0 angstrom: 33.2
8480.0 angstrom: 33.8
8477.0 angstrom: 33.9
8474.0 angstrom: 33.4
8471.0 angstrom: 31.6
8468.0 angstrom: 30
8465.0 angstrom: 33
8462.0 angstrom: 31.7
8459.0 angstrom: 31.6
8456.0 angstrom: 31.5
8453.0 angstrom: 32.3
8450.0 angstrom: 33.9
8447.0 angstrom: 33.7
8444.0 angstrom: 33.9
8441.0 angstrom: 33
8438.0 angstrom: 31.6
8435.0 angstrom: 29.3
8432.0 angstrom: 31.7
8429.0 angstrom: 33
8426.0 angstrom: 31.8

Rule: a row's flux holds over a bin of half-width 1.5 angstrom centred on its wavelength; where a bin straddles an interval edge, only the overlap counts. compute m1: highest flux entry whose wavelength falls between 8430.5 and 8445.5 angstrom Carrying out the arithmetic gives 33.9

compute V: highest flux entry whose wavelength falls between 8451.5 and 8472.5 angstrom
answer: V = 33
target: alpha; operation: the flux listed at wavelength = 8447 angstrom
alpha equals 33.7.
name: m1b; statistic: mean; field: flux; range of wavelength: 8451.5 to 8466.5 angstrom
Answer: 32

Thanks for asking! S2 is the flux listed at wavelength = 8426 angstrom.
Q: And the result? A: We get 31.8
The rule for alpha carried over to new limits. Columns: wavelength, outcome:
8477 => 33.9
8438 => 31.6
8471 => 31.6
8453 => 32.3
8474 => 33.4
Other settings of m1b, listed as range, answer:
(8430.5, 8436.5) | 30.5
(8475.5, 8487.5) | 33.5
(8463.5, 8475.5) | 32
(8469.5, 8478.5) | 33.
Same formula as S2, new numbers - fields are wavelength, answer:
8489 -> 33.9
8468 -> 30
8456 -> 31.5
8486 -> 33.2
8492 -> 33.8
